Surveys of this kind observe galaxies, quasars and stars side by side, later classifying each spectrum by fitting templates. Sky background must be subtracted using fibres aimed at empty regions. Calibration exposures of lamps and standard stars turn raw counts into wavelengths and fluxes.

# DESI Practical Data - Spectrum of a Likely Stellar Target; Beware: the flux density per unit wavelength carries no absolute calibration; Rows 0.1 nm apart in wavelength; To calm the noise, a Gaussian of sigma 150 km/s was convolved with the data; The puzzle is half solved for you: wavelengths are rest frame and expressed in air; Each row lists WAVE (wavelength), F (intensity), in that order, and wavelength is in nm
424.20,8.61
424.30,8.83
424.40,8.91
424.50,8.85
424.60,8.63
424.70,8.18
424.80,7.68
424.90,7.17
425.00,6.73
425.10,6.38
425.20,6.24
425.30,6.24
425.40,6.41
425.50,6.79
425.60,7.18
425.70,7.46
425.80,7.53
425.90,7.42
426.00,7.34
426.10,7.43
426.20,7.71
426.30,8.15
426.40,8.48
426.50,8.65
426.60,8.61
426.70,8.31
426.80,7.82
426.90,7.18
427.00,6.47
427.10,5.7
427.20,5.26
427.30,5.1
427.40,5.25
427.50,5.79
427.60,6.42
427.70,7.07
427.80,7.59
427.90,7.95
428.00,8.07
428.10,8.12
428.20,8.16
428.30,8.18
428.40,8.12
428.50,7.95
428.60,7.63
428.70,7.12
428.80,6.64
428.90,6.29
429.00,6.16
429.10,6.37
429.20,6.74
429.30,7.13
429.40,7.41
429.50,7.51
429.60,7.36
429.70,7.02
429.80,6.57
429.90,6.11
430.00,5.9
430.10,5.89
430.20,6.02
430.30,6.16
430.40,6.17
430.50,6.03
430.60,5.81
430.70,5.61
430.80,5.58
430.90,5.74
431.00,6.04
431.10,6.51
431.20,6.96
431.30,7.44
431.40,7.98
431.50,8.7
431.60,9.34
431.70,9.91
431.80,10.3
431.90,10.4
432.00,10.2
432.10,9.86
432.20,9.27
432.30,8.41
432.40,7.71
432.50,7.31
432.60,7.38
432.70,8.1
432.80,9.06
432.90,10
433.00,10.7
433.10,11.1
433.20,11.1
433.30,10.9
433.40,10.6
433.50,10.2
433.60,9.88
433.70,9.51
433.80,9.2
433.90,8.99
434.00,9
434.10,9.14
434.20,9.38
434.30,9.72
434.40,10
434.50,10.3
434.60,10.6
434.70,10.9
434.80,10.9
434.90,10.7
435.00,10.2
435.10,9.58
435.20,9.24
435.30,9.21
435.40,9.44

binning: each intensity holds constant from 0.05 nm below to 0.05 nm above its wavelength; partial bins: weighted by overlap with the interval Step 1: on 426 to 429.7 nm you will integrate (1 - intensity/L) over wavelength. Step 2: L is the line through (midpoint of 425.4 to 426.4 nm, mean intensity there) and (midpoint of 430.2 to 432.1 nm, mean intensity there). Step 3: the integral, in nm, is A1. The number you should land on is 0.125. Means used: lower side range 7.45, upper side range 7.52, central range 7.22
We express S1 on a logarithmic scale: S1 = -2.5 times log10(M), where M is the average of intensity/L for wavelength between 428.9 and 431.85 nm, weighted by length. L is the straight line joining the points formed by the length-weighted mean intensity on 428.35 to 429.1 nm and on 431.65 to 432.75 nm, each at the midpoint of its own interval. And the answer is 0.16 mag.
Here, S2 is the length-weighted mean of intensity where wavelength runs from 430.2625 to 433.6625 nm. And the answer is 8.44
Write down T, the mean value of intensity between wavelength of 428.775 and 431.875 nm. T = 6.91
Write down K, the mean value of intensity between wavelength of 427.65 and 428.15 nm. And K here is 7.76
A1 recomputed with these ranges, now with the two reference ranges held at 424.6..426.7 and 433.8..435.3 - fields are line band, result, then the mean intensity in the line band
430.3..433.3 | 0.30 nm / 8.24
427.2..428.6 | 0.16 nm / 7.16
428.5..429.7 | 0.20 nm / 6.99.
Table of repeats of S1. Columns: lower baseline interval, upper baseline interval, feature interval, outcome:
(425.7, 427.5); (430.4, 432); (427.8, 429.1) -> -0.03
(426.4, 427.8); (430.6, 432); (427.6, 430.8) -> 0.06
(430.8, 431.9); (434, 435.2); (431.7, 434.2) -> -0.07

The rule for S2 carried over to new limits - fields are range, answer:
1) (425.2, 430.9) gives 6.93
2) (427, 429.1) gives 6.9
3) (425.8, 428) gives 7.16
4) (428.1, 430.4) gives 6.94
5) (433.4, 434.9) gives 9.89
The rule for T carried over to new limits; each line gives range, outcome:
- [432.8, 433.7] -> 10.4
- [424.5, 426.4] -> 7.33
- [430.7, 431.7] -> 7.21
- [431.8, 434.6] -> 9.57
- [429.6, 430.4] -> 6.3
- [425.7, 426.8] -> 7.93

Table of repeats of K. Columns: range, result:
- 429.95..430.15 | 5.89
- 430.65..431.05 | 5.74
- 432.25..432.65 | 7.7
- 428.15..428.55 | 8.1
